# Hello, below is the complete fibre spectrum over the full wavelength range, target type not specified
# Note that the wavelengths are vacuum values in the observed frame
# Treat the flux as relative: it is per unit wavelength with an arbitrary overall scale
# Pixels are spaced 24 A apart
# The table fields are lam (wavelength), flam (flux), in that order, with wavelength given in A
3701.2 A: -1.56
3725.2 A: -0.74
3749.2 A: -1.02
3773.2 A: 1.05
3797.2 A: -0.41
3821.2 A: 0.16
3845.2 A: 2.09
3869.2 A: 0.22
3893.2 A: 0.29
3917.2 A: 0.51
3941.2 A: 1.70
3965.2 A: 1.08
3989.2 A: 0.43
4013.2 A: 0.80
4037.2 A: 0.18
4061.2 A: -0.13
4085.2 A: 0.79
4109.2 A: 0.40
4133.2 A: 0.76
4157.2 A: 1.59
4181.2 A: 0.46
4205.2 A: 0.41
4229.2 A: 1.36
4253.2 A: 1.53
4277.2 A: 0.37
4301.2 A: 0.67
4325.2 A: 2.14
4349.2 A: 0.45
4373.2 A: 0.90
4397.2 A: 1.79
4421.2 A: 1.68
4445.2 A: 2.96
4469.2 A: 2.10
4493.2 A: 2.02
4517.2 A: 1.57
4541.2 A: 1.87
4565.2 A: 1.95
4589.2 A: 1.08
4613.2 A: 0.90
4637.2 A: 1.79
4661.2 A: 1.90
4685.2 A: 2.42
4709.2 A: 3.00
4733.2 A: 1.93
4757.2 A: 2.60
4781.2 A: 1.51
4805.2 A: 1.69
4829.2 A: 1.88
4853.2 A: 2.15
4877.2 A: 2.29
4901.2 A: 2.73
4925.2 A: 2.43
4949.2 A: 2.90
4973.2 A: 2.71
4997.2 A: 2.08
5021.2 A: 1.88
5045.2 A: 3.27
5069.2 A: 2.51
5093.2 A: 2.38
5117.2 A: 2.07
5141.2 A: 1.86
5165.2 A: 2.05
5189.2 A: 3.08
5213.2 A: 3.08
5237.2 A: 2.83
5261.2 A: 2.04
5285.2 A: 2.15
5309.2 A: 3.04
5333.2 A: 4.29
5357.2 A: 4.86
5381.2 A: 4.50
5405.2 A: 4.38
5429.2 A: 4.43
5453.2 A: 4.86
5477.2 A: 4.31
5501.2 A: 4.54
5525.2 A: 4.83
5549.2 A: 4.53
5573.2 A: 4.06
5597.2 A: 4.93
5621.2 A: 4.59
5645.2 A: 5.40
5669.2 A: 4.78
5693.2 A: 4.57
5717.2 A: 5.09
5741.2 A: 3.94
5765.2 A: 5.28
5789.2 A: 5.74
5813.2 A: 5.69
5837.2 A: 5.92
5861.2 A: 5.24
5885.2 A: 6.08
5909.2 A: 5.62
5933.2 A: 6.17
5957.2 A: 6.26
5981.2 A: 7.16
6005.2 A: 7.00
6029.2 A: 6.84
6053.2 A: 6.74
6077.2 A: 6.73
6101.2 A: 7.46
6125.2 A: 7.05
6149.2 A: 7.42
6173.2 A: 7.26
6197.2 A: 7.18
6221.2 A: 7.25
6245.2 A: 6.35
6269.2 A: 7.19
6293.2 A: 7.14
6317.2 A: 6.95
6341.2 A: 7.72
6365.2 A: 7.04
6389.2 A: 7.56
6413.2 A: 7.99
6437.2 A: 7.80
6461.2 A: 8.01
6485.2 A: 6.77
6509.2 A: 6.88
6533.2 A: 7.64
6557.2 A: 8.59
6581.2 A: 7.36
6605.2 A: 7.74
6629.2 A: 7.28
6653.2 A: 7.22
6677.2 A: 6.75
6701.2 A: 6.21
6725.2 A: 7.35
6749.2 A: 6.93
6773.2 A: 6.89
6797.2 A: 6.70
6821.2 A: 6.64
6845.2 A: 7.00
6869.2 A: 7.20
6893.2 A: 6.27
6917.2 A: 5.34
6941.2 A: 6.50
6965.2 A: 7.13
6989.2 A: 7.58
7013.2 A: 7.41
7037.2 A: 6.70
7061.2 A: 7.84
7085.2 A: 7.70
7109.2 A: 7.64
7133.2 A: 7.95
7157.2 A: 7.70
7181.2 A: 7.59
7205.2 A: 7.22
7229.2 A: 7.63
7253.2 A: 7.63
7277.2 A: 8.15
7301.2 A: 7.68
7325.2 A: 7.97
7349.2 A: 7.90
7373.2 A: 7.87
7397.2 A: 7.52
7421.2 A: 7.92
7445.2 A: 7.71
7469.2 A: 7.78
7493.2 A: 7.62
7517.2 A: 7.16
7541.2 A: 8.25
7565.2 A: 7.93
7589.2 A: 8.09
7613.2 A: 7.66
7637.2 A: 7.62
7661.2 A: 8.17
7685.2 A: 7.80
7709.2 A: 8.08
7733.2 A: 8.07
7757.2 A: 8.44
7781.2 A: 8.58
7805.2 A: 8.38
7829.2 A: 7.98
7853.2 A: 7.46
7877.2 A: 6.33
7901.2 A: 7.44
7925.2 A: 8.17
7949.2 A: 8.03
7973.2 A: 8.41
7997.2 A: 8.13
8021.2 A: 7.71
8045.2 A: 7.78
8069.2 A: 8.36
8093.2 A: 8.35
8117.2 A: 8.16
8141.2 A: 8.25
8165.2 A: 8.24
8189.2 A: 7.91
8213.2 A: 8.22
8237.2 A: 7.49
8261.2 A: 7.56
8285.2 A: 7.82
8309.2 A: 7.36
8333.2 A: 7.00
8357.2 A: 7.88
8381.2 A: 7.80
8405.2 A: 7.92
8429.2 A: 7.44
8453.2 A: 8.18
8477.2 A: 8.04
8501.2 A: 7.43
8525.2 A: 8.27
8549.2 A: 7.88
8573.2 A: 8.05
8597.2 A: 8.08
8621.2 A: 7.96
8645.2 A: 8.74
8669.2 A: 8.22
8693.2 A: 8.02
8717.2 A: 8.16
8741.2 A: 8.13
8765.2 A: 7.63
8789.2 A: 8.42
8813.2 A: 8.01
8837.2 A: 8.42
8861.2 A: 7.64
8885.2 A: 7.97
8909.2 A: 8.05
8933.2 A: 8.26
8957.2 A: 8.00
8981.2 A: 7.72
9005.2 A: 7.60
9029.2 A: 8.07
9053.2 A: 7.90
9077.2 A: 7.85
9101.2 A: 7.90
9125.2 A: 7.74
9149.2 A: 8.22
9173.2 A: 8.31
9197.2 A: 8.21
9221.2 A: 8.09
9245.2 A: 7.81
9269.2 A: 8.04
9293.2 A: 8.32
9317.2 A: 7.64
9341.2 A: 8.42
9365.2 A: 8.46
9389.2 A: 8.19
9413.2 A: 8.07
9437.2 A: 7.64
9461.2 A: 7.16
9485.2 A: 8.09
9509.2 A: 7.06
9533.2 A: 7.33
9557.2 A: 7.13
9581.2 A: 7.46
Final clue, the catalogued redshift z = 0.335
